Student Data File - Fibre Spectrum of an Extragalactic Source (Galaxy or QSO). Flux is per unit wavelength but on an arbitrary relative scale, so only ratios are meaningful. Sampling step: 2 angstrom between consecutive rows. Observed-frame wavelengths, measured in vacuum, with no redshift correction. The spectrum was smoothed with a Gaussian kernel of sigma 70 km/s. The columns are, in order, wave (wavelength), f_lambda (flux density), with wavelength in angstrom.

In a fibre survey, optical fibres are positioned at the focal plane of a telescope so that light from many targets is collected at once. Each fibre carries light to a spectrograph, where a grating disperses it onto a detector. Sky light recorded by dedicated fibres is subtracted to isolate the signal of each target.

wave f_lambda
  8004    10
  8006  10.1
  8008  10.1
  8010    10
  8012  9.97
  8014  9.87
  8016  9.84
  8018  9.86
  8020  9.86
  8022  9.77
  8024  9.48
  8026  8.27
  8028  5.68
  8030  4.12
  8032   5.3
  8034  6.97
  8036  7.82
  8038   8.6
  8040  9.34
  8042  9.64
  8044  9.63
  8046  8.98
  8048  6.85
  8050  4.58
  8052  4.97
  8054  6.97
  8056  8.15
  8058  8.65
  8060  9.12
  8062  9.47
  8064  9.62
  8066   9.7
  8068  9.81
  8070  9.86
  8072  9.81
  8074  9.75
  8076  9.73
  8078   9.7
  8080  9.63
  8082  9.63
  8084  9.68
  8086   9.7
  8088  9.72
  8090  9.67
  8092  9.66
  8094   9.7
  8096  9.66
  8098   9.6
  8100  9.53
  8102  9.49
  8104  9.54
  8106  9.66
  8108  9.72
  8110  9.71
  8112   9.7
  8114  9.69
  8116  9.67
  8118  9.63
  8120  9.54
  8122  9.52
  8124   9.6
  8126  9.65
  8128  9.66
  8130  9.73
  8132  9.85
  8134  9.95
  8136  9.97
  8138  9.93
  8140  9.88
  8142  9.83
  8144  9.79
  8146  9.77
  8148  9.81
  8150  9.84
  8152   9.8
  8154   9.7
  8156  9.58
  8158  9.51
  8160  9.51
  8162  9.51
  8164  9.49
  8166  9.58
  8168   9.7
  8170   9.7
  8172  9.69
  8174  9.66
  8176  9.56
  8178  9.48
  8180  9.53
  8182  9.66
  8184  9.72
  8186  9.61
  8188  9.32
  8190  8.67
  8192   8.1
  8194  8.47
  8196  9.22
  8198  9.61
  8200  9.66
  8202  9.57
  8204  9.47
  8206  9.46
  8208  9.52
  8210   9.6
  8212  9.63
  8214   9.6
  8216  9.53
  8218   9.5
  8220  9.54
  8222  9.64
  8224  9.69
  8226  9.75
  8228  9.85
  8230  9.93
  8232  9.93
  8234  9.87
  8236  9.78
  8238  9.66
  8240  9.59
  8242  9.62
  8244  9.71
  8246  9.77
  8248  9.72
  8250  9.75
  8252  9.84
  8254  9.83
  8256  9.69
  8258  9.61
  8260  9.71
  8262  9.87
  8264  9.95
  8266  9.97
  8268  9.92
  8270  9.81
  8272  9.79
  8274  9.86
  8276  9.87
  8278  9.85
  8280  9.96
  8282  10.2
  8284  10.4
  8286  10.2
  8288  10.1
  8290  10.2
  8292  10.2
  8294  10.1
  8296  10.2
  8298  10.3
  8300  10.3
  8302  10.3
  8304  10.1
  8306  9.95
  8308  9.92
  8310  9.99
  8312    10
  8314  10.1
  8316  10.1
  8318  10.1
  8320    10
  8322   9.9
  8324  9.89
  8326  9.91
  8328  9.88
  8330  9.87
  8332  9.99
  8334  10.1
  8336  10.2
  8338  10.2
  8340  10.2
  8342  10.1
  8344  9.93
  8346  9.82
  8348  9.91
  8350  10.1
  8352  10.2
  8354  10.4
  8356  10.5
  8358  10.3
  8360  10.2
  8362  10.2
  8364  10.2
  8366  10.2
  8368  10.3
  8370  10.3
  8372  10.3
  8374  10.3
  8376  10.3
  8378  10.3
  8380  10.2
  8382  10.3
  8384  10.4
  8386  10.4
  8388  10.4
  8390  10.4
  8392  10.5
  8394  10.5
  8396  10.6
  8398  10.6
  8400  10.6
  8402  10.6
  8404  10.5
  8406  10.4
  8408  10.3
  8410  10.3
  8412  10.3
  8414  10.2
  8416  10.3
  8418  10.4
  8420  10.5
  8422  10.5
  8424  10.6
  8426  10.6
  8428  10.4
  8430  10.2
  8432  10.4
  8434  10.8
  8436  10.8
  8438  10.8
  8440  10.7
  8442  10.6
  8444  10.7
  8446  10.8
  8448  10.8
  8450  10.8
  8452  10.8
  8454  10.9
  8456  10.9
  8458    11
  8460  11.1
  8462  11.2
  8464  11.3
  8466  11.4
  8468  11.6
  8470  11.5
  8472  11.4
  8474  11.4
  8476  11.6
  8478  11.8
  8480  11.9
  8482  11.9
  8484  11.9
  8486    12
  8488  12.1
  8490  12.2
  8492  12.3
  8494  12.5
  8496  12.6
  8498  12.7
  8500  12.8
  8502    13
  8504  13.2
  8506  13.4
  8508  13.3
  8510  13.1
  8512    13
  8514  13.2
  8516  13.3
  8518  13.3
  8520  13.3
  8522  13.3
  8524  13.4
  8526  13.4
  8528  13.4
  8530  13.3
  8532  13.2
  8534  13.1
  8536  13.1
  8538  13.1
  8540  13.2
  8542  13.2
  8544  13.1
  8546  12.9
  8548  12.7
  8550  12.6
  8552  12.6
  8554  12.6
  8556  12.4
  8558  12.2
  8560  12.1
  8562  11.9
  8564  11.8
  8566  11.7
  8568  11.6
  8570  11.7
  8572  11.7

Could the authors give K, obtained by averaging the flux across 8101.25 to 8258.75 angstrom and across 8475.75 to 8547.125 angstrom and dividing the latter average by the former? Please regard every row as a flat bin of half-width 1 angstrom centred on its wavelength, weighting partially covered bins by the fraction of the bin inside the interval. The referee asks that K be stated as 1.34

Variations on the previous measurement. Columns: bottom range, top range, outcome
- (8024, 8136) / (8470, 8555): 1.42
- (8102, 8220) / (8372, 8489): 1.13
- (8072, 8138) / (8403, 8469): 1.10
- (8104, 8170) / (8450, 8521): 1.25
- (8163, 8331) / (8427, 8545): 1.24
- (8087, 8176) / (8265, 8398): 1.05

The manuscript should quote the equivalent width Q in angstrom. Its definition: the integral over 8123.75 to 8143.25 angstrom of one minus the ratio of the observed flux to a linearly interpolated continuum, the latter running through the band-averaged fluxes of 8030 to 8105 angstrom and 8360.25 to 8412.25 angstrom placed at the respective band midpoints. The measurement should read -1.5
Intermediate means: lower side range 8.81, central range 9.81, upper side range 10.4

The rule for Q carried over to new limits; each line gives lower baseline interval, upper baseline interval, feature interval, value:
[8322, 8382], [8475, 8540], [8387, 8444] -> 3.7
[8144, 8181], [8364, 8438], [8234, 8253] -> 0.3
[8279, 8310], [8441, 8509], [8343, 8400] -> 2.9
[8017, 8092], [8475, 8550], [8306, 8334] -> 2.7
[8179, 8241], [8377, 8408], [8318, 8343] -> 0.2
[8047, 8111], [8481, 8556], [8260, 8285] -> 1.9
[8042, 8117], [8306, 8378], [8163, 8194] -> 0.4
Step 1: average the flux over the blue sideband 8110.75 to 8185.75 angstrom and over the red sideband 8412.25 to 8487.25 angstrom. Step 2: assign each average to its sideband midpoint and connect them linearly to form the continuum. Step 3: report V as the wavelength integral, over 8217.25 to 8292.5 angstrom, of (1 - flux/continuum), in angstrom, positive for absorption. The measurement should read 2.23 angstrom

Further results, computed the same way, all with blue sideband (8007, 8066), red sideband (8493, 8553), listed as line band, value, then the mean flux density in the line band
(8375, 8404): 3.3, 10.4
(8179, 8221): 2.4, 9.38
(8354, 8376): 2.4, 10.3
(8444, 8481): 3.8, 11.2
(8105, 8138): -1.9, 9.71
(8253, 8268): 1.0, 9.81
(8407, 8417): 1.4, 10.3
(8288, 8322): 2.6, 10.1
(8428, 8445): 2.3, 10.6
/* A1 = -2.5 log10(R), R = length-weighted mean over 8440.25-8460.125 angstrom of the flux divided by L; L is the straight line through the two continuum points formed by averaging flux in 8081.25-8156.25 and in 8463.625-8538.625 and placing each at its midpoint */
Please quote 0.13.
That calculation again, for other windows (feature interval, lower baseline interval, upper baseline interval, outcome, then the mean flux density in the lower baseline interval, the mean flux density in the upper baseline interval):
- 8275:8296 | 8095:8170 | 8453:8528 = 0.07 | 9.68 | 12.3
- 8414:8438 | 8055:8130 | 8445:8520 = 0.11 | 9.58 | 12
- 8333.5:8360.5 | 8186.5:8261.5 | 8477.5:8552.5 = 0.08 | 9.55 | 12.9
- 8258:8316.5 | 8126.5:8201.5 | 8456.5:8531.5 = 0.06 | 9.57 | 12.4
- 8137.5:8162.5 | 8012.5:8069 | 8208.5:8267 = -0.08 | 8.26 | 9.73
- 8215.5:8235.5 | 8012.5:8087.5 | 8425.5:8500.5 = 0.01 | 8.62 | 11.3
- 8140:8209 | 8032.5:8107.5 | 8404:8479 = 0.00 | 8.97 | 10.8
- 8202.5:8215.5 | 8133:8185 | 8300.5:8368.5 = 0.03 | 9.7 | 10.1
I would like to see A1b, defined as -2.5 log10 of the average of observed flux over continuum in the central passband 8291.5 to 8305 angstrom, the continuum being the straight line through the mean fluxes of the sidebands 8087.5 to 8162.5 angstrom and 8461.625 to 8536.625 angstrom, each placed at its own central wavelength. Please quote 0.08 mag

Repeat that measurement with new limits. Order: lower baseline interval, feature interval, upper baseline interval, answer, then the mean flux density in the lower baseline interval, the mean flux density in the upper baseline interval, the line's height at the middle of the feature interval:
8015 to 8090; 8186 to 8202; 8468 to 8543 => 0.09 mag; 8.62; 12.7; 9.89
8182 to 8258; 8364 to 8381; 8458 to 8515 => 0.08 mag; 9.55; 12.2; 11.1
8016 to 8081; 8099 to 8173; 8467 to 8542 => -0.05 mag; 8.45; 12.7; 9.26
